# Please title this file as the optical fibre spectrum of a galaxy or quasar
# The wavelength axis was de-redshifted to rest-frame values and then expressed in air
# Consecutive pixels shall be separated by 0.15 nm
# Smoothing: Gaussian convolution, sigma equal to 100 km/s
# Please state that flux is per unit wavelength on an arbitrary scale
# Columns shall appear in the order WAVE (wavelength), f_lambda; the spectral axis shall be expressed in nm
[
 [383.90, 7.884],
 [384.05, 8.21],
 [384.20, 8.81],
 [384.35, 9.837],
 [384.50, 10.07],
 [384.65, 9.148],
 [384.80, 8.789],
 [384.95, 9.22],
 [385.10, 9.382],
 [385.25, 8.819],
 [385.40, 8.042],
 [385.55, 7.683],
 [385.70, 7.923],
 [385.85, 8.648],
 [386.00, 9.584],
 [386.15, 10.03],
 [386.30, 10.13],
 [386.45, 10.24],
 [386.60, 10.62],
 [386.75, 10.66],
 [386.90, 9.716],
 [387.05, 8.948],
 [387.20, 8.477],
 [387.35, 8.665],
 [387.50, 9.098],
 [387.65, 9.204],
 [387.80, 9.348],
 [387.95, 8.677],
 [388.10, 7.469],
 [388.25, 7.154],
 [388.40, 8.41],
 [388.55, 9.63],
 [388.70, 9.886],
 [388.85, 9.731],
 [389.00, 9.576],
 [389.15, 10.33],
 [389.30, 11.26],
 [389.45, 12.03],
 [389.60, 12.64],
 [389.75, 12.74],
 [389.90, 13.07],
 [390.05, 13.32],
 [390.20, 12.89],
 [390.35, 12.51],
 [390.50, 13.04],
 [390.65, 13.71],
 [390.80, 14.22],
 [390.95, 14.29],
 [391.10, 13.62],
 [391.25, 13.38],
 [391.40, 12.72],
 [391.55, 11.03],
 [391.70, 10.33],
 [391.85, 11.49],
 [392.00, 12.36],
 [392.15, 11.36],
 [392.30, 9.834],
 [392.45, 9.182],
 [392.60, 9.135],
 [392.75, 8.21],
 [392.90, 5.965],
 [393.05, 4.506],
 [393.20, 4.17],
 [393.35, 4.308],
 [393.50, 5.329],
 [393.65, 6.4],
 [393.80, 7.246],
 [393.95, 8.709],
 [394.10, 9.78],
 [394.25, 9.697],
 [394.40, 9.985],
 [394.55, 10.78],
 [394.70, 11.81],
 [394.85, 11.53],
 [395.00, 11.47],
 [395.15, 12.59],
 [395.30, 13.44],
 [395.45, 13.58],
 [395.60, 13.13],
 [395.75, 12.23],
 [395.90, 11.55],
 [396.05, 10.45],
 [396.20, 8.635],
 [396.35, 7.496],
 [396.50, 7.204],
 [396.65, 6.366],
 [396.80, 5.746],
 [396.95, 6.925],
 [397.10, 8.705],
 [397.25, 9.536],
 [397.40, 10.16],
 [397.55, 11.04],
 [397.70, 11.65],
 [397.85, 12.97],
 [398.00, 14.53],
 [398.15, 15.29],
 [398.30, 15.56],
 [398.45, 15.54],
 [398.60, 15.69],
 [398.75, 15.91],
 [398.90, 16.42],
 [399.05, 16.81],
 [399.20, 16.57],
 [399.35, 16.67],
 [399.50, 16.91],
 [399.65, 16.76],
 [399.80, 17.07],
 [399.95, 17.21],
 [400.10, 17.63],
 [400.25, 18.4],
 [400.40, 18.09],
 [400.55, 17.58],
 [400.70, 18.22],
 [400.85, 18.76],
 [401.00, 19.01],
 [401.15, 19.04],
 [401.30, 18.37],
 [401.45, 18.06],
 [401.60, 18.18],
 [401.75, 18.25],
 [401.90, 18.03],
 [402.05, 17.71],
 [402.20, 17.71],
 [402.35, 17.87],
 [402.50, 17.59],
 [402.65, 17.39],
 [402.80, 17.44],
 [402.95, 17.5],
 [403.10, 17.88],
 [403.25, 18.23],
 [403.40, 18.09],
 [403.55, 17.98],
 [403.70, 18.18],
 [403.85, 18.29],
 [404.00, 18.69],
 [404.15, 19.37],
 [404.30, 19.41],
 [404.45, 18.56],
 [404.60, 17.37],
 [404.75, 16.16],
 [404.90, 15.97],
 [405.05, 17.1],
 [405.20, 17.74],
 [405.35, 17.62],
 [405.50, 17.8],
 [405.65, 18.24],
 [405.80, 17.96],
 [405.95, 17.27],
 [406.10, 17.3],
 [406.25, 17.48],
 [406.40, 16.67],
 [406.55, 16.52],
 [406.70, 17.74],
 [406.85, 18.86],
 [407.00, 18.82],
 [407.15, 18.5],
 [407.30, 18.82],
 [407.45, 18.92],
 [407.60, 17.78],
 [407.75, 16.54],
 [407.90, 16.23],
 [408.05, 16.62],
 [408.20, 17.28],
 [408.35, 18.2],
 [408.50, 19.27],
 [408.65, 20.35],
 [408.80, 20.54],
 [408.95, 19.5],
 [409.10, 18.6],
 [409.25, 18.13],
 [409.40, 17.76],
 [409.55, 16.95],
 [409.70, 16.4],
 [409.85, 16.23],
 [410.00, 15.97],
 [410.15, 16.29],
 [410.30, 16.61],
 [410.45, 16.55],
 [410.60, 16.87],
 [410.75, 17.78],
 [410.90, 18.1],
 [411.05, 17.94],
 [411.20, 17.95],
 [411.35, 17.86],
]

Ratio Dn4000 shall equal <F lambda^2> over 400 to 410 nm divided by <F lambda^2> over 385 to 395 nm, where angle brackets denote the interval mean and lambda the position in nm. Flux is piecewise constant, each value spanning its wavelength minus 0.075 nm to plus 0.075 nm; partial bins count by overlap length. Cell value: 1.95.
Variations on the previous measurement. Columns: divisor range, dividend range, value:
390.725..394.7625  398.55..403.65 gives 1.91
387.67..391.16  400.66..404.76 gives 1.72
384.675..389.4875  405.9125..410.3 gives 2.13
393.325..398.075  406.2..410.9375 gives 1.91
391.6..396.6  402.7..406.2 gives 1.97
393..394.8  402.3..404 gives 2.39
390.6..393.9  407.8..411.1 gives 2.00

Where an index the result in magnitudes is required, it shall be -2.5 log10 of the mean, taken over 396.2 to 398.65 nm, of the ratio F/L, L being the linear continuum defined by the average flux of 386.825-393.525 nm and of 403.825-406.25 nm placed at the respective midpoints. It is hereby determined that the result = 0.28 mag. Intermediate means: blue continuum 10.2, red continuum 17.8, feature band 10.8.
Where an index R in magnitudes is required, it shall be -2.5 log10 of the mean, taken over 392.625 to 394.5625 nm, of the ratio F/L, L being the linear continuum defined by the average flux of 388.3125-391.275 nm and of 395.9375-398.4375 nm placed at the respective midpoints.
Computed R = 0.461 mag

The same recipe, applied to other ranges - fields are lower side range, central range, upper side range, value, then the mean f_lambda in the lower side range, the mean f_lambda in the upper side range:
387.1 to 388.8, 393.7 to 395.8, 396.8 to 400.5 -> 0.13 mag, 8.75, 14.5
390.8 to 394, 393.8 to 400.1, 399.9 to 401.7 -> 0.16 mag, 9.34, 18.2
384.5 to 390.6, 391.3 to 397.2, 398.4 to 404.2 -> 0.40 mag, 9.94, 17.7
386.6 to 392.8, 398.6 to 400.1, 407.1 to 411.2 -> -0.17 mag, 10.8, 17.7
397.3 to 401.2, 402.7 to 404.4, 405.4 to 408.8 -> -0.07 mag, 16.1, 17.9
